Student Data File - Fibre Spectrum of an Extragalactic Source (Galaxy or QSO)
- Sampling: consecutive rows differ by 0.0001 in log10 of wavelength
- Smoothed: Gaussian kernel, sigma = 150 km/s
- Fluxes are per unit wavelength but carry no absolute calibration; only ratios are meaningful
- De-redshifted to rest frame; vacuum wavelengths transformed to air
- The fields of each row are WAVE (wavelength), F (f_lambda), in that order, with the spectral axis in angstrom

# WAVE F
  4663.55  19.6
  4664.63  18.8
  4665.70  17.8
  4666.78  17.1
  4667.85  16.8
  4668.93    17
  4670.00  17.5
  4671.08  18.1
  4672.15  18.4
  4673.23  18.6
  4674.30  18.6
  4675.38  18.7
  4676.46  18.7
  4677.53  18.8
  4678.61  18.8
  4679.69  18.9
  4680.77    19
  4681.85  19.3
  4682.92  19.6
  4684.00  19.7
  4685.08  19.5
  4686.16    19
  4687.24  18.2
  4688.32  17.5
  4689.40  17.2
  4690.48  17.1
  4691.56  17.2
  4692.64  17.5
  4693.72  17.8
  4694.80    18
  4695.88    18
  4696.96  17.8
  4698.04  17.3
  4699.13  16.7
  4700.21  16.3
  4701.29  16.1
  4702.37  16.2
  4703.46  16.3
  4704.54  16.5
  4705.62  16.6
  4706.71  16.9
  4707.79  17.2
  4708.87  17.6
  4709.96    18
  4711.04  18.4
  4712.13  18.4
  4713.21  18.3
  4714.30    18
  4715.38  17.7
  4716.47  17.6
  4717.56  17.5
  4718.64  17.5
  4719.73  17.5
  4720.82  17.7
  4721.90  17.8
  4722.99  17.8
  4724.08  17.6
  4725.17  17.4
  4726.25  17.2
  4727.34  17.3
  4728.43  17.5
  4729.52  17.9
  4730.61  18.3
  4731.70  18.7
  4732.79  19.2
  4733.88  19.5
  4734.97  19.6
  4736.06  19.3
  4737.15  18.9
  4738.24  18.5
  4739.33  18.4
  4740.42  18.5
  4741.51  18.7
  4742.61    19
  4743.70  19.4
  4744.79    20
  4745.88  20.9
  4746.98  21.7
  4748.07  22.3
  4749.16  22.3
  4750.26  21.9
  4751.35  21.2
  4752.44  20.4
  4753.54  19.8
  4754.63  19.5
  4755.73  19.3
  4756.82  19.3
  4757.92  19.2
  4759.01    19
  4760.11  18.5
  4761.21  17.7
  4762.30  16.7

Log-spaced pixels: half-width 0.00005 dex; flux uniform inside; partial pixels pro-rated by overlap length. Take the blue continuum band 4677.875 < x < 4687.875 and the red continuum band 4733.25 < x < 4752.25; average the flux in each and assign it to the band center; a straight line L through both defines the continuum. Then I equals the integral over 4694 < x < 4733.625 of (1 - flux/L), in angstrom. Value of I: 4.1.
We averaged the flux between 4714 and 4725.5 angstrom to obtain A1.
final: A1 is 17.6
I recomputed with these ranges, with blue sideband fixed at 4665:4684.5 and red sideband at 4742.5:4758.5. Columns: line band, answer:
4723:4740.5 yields 1.42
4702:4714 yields 1.23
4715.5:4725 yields 0.98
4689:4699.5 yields 0.81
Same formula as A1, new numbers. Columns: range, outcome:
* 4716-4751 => 18.9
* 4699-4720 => 17.3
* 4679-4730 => 17.7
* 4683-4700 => 17.9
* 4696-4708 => 16.7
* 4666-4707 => 17.8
